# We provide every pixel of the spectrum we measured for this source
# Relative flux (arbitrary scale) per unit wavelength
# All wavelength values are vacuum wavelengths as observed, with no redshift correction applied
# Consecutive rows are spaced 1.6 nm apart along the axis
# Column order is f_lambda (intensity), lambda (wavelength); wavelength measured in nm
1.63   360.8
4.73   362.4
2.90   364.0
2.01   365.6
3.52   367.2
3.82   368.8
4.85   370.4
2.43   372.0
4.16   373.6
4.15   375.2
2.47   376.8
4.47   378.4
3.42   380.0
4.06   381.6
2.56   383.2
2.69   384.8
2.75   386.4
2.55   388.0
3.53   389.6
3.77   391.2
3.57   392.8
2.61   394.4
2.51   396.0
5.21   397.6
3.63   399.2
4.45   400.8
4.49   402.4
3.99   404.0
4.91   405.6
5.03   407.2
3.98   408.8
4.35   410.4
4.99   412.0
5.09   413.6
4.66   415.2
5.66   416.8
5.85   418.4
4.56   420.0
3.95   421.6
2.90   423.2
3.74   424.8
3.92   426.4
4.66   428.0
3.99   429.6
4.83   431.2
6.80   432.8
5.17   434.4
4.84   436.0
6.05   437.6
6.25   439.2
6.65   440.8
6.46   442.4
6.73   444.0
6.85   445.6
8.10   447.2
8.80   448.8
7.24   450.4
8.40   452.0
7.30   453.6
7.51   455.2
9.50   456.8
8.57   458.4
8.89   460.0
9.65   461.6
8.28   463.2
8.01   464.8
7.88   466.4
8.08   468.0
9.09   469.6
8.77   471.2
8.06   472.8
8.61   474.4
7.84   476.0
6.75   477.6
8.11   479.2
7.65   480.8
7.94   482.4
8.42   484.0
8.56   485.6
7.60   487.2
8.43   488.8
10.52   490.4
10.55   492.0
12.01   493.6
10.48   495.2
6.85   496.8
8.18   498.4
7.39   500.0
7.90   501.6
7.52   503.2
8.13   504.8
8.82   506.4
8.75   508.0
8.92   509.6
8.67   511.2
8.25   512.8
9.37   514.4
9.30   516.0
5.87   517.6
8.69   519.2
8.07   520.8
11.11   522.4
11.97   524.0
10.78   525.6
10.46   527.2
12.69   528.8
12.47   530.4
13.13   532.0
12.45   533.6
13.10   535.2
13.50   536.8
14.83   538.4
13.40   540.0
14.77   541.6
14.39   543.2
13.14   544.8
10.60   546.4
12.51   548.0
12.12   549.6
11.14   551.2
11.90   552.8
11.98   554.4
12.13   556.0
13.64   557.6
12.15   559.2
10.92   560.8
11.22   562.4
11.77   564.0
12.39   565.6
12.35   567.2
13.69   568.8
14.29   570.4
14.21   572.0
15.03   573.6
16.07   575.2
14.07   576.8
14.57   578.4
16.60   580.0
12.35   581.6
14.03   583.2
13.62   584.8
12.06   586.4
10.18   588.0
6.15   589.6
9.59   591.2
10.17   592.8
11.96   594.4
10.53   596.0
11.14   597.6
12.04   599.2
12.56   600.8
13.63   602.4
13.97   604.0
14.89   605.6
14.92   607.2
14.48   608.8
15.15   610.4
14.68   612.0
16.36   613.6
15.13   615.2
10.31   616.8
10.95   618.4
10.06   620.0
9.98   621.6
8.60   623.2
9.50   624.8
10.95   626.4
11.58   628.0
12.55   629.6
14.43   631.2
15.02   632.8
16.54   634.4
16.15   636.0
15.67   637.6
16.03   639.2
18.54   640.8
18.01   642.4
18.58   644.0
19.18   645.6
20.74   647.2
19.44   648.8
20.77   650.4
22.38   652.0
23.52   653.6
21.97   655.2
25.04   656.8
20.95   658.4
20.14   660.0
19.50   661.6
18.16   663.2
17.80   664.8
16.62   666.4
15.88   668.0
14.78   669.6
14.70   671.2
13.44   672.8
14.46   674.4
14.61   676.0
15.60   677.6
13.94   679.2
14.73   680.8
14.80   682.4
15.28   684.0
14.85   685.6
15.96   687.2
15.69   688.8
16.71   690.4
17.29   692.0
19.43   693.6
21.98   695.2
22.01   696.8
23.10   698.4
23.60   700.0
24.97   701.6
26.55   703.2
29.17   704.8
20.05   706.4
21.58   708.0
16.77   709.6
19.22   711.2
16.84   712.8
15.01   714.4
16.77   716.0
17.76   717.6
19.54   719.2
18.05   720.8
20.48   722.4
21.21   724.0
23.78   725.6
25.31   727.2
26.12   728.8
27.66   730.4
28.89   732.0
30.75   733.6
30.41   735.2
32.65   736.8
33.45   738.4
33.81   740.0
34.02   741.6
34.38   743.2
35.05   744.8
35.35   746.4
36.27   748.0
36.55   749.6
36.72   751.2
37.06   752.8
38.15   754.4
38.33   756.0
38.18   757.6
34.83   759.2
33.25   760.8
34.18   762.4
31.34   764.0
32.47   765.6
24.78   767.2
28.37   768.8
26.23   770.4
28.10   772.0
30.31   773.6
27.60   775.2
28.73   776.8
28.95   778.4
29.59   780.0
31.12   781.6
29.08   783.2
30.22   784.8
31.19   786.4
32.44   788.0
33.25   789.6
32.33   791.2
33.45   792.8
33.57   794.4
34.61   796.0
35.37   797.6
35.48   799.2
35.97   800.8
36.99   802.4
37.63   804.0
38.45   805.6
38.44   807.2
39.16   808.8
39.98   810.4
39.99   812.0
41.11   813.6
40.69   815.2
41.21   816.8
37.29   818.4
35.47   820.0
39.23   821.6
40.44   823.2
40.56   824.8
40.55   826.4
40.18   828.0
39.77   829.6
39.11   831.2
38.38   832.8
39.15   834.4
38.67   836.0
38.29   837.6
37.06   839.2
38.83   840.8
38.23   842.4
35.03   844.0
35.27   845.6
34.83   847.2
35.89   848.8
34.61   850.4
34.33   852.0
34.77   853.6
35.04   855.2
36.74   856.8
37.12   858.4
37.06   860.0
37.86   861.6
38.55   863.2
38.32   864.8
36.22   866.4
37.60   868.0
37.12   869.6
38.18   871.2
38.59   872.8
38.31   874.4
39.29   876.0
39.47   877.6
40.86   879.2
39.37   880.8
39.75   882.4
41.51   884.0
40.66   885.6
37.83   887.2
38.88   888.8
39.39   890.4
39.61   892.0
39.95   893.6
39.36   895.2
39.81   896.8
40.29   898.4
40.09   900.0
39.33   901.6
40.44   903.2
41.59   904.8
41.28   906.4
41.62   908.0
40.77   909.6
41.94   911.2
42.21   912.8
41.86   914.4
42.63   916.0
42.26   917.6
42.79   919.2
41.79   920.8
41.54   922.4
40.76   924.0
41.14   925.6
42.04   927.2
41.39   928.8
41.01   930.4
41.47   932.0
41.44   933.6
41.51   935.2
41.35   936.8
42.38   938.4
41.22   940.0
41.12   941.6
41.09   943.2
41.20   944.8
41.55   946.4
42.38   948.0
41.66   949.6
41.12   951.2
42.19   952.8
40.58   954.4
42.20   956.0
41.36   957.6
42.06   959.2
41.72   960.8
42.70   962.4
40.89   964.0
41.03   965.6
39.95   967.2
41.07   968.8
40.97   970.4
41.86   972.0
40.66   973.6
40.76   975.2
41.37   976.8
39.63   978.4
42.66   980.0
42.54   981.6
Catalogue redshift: 0.00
